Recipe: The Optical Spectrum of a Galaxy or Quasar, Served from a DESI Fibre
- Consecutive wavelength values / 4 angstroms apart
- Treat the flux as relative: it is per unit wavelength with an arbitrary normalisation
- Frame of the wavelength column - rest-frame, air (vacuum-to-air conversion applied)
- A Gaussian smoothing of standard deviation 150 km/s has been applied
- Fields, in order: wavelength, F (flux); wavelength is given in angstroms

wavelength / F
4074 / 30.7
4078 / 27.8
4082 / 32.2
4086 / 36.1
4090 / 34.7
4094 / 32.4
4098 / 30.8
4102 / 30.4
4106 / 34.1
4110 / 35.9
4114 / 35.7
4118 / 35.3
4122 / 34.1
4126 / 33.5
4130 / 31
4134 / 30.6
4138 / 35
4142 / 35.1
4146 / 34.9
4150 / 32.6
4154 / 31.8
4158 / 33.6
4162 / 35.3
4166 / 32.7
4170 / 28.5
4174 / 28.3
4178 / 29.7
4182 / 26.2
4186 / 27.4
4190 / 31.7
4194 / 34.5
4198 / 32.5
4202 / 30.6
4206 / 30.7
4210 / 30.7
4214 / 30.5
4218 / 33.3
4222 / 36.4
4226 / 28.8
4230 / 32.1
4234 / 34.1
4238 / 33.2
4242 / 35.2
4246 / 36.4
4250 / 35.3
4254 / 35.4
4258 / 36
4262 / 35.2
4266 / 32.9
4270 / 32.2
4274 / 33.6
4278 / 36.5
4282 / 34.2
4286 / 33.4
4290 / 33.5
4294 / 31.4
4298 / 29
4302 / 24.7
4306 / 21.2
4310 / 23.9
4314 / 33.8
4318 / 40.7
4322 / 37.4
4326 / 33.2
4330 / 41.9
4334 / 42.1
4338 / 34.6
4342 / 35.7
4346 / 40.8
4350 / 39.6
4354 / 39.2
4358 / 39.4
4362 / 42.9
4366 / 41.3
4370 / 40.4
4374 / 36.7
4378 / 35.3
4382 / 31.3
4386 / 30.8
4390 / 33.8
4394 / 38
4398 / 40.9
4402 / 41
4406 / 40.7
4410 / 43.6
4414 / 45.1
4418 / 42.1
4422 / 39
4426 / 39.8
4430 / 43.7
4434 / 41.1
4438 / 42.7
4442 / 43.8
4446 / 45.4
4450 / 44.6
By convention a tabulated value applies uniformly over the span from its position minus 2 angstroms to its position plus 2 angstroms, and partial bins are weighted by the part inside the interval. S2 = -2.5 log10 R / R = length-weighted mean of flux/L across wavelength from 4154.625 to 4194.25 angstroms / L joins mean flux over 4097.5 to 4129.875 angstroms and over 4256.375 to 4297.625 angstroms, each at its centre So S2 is 0.102 mag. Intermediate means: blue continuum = 33.7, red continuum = 33.7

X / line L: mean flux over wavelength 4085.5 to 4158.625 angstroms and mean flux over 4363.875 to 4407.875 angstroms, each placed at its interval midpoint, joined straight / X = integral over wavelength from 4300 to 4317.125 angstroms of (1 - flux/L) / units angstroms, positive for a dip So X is 4.4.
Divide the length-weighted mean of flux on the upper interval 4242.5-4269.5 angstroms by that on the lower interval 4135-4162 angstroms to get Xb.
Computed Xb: 1.04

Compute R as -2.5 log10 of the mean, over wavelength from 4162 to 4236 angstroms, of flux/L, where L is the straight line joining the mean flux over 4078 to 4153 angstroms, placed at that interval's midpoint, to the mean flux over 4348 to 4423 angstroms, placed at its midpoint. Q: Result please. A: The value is 0.131 mag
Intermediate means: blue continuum 33.4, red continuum 39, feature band 31.2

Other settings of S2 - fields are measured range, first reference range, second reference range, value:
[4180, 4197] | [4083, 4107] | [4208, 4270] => 0.11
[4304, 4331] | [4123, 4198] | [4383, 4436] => 0.13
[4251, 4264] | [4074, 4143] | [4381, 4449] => 0.03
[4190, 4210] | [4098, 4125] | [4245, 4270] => 0.09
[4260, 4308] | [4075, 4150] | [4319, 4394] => 0.15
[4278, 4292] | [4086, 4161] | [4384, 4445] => 0.10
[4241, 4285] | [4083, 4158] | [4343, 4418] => 0.05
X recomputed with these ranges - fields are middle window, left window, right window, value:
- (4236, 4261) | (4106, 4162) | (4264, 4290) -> -1.1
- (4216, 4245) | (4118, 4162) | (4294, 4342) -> -0.2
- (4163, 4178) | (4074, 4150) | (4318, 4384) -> 1.9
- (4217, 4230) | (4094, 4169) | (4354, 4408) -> 0.9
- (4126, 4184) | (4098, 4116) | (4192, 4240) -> 2.1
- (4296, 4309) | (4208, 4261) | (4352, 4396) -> 3.9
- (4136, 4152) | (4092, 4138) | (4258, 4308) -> -0.7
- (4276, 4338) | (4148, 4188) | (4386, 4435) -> 5.2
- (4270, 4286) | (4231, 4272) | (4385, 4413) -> 0.5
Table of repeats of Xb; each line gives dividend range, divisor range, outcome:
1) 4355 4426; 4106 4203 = 1.20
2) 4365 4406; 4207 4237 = 1.15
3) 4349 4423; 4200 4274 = 1.17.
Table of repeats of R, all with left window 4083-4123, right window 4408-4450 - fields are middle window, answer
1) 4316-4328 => 0.077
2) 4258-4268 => 0.113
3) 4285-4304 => 0.278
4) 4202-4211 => 0.195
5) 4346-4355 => 0.023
